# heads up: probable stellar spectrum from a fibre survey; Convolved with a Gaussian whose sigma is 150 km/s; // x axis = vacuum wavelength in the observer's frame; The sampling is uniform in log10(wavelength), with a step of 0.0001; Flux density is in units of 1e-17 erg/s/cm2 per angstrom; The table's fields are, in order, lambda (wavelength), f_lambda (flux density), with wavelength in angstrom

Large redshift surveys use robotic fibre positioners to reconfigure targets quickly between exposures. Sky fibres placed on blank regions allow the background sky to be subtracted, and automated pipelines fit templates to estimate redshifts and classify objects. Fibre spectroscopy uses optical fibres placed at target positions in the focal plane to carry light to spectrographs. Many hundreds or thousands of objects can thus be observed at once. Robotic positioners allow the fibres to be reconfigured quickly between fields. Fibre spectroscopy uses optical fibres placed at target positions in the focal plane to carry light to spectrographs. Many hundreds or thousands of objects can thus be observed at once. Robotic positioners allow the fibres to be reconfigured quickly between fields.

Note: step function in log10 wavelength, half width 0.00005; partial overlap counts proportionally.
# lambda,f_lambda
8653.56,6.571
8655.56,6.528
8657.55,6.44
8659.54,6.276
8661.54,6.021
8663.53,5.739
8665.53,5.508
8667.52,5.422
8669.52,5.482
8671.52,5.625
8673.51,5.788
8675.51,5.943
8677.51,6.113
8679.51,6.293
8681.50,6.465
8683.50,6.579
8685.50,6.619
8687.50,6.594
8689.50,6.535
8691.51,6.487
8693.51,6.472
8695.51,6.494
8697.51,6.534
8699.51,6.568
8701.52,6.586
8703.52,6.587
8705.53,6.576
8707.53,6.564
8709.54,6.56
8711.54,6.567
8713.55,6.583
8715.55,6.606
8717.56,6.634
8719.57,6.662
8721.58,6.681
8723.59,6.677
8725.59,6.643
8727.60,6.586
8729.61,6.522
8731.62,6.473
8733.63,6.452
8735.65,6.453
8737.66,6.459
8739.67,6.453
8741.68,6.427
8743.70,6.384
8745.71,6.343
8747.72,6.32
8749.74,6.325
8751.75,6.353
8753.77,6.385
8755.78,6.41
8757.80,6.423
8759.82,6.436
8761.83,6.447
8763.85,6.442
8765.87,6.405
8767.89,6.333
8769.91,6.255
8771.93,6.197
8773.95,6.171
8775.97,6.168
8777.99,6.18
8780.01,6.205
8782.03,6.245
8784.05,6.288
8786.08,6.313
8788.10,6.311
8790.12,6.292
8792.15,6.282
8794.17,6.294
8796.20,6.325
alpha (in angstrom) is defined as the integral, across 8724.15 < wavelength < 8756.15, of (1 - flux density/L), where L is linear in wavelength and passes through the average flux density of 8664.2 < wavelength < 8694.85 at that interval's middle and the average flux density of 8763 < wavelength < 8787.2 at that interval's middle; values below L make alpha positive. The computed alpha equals -1.2 angstrom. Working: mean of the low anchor 6.13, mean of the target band 6.44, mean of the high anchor 6.27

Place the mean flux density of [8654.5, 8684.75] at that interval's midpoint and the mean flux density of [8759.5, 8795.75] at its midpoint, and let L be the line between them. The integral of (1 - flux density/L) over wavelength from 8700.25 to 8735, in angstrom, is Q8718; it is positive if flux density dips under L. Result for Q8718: -2.5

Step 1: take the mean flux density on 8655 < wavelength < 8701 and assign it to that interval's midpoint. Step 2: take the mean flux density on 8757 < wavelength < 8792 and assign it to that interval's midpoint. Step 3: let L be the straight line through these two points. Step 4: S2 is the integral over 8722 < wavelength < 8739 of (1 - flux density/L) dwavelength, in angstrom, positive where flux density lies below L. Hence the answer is -0.8 angstrom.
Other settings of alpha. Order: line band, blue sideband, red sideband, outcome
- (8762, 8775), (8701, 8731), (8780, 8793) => 0.1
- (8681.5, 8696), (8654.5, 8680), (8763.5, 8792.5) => -1.3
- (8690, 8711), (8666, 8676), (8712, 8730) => -1.1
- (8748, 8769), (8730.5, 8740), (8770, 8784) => -0.2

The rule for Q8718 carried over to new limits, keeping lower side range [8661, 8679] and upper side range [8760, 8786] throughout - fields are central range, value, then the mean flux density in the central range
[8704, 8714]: -1.0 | 6.57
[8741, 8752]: -0.4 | 6.36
